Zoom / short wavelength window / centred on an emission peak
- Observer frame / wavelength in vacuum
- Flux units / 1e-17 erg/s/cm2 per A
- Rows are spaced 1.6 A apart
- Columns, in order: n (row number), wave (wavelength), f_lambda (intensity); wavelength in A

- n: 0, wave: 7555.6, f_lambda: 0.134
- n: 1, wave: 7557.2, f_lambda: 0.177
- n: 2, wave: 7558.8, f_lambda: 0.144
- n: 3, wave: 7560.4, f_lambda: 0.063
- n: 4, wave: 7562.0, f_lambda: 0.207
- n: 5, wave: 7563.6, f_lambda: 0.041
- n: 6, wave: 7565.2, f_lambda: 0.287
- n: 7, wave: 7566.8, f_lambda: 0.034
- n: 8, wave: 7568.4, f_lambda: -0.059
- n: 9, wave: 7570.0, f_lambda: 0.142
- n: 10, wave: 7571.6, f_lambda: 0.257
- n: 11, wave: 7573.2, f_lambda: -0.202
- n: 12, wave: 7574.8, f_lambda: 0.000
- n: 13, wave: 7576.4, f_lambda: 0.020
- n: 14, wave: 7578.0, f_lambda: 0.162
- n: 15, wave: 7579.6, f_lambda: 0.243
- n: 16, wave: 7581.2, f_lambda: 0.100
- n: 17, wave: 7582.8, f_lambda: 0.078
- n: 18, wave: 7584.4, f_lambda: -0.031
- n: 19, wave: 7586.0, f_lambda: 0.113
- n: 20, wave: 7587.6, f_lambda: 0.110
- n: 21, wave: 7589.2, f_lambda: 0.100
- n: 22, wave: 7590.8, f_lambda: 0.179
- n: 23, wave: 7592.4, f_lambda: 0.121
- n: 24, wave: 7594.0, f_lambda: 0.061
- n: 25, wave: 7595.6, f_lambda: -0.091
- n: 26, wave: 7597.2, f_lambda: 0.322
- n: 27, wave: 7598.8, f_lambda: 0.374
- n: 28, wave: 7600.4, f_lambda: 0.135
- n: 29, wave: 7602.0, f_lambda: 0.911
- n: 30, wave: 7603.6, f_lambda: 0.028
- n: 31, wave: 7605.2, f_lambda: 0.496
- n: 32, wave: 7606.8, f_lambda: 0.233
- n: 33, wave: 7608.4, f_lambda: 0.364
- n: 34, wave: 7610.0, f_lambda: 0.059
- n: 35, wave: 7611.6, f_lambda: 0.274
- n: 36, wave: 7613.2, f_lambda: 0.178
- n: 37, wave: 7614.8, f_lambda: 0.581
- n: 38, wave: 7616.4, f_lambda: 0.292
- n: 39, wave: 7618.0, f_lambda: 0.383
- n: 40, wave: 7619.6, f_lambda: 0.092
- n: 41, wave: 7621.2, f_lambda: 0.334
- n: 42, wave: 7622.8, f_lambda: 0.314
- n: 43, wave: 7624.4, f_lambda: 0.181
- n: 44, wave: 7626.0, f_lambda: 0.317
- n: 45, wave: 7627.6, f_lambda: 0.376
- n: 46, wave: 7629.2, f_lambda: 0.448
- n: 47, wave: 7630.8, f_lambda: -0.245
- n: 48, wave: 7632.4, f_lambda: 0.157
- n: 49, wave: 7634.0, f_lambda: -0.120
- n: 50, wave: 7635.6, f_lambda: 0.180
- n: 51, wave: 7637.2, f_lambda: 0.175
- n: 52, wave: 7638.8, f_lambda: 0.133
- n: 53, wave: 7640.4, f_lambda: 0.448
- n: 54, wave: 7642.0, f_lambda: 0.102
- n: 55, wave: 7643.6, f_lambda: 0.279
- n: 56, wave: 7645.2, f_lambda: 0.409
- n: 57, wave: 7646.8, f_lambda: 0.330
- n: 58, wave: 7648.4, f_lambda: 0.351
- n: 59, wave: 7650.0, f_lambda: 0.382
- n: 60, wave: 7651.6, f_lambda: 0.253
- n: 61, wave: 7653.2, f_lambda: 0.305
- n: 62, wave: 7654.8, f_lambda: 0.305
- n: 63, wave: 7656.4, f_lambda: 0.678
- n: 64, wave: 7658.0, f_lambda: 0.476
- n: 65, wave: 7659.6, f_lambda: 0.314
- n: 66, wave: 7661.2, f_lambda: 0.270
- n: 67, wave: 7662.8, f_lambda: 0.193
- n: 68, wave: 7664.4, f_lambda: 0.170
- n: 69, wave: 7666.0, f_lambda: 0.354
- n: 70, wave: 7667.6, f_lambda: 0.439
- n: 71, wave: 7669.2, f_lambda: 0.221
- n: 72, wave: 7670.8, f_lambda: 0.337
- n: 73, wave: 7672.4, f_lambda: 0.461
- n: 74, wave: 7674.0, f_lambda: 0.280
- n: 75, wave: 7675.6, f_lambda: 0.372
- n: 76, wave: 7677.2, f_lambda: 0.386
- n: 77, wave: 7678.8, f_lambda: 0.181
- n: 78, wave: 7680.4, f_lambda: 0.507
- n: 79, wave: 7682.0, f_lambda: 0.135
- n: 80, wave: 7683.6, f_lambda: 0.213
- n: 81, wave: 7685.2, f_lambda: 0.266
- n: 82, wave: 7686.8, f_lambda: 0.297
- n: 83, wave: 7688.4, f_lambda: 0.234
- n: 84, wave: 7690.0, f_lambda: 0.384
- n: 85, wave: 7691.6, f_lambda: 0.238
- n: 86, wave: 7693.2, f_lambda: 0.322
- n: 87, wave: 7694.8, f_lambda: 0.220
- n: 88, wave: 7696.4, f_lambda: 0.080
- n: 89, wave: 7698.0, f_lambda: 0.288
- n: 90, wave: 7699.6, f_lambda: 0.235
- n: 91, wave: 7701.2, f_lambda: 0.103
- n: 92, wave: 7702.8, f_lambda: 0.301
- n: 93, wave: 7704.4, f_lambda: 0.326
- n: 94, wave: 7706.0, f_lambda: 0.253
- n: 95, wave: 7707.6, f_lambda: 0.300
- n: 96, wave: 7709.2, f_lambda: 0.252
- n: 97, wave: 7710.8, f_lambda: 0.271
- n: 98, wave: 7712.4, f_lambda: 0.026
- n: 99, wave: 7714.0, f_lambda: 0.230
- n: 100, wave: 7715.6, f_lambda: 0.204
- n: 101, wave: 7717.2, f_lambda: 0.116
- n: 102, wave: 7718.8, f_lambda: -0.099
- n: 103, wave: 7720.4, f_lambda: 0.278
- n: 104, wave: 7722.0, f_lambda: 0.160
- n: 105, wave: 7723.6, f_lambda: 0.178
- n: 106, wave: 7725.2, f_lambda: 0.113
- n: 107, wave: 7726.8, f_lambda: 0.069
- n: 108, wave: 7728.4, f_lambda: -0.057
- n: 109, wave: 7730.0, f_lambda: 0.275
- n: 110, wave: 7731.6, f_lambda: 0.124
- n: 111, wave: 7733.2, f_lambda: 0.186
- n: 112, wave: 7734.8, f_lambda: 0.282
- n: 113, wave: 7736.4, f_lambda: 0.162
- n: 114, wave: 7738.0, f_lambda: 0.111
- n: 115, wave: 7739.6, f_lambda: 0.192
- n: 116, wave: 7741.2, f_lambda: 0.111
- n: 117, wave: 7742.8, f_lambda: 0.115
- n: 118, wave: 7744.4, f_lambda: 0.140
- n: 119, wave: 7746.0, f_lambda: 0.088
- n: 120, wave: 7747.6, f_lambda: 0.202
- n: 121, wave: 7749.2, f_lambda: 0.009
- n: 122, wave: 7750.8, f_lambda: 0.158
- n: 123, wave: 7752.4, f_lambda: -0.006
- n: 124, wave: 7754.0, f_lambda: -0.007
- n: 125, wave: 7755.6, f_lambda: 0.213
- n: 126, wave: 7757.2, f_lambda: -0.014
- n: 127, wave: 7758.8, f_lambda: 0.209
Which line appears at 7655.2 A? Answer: Mg II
